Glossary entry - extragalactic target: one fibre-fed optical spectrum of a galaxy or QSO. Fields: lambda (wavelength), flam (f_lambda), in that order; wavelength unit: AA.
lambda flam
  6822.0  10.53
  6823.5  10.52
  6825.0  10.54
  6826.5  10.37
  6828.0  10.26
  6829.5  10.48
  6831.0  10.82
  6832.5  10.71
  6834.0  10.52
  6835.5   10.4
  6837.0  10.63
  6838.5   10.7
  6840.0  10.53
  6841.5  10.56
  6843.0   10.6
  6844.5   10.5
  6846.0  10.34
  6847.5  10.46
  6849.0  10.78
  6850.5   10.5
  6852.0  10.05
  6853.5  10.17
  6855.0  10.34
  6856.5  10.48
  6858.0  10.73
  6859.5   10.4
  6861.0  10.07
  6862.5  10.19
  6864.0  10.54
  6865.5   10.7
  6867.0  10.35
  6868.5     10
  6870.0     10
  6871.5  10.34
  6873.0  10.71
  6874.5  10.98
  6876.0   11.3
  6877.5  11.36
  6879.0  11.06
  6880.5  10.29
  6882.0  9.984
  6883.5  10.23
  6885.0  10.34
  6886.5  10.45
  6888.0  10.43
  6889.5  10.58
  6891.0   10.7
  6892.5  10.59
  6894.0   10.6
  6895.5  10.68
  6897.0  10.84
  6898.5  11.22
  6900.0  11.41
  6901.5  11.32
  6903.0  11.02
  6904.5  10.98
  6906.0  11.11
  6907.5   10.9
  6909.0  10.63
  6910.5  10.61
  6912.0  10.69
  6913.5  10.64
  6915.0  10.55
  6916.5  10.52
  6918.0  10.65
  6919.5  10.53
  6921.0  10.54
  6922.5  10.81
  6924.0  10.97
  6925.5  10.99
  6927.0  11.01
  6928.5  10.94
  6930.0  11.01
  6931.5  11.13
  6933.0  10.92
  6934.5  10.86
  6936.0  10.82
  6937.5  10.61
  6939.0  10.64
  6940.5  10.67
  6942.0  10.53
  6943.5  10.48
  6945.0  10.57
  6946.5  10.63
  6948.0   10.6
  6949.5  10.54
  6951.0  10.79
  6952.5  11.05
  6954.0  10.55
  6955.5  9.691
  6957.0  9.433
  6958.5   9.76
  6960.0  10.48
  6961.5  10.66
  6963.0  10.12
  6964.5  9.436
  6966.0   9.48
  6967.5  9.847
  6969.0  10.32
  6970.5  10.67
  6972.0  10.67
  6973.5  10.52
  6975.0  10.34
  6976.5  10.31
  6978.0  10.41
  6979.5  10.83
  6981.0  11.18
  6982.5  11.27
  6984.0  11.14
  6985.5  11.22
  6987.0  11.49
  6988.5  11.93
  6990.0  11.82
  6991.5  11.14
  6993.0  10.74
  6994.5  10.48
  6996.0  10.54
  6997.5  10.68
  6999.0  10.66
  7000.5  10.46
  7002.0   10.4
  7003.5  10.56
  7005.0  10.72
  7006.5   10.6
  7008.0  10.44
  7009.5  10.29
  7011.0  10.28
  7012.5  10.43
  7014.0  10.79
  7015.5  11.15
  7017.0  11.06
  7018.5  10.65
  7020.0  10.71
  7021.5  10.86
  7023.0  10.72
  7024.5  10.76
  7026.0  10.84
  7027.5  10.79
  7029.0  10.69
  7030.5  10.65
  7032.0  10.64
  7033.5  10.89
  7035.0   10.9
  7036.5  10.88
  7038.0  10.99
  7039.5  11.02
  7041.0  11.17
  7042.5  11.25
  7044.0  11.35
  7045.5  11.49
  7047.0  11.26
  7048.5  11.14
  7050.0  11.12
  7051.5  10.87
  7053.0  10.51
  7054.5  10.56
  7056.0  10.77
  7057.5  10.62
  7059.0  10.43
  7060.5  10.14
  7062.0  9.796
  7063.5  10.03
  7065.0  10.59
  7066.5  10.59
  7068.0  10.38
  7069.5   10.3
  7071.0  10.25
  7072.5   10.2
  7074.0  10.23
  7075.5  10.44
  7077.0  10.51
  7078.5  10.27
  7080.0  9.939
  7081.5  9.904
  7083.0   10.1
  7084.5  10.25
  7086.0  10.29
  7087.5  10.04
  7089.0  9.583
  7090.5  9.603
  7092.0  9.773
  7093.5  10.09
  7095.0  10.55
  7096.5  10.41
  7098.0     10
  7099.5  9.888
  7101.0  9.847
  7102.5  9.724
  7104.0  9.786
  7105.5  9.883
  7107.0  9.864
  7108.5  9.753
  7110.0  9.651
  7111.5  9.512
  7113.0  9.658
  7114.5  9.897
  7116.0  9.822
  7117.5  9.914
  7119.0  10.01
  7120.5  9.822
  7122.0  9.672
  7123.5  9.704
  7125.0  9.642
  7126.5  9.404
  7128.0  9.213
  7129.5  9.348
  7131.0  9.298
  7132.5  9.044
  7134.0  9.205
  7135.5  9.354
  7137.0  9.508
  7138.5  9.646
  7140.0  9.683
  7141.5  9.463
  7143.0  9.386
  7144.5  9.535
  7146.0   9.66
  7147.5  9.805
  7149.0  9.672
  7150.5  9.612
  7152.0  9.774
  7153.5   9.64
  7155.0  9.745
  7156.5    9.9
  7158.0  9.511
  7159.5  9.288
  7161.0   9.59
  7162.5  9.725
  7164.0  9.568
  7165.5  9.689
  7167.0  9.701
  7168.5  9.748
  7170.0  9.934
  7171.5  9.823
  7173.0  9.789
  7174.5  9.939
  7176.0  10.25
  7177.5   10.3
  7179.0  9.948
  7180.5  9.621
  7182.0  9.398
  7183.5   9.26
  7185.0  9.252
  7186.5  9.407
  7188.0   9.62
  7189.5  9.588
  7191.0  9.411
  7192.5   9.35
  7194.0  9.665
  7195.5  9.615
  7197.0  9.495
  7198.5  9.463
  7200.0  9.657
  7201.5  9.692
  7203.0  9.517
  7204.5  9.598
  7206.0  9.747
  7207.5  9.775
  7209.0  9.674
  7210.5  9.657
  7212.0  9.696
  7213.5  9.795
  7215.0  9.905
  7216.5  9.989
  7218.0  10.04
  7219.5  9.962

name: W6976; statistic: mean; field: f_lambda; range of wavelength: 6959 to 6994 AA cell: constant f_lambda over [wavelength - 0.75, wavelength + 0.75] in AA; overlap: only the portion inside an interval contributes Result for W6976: 10.7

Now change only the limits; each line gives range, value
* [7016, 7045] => 10.9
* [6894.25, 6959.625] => 10.7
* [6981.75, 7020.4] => 10.8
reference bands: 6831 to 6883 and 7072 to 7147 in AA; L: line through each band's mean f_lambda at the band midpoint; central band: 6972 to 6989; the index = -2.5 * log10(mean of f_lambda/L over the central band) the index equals -0.080 mag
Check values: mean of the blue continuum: 10.5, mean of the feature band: 10.9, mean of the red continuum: 9.8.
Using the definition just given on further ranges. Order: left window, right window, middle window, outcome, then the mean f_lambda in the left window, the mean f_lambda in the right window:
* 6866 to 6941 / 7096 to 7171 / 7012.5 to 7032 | -0.06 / 10.7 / 9.66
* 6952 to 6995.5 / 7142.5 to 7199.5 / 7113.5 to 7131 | 0.02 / 10.6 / 9.65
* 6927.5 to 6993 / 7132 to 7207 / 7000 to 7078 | -0.04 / 10.6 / 9.62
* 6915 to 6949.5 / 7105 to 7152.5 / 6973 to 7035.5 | -0.05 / 10.7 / 9.6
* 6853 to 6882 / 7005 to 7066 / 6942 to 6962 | 0.02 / 10.5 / 10.8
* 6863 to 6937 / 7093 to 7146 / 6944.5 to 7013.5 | -0.02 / 10.7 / 9.69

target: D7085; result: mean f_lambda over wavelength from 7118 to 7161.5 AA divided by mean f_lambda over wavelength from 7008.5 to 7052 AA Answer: 0.9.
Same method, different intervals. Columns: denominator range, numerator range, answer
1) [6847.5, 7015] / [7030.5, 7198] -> 0.94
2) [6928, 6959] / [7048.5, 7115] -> 0.96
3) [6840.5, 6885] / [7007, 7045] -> 1.03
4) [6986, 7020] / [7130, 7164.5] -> 0.88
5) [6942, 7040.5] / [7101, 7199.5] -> 0.91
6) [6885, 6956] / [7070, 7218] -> 0.91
